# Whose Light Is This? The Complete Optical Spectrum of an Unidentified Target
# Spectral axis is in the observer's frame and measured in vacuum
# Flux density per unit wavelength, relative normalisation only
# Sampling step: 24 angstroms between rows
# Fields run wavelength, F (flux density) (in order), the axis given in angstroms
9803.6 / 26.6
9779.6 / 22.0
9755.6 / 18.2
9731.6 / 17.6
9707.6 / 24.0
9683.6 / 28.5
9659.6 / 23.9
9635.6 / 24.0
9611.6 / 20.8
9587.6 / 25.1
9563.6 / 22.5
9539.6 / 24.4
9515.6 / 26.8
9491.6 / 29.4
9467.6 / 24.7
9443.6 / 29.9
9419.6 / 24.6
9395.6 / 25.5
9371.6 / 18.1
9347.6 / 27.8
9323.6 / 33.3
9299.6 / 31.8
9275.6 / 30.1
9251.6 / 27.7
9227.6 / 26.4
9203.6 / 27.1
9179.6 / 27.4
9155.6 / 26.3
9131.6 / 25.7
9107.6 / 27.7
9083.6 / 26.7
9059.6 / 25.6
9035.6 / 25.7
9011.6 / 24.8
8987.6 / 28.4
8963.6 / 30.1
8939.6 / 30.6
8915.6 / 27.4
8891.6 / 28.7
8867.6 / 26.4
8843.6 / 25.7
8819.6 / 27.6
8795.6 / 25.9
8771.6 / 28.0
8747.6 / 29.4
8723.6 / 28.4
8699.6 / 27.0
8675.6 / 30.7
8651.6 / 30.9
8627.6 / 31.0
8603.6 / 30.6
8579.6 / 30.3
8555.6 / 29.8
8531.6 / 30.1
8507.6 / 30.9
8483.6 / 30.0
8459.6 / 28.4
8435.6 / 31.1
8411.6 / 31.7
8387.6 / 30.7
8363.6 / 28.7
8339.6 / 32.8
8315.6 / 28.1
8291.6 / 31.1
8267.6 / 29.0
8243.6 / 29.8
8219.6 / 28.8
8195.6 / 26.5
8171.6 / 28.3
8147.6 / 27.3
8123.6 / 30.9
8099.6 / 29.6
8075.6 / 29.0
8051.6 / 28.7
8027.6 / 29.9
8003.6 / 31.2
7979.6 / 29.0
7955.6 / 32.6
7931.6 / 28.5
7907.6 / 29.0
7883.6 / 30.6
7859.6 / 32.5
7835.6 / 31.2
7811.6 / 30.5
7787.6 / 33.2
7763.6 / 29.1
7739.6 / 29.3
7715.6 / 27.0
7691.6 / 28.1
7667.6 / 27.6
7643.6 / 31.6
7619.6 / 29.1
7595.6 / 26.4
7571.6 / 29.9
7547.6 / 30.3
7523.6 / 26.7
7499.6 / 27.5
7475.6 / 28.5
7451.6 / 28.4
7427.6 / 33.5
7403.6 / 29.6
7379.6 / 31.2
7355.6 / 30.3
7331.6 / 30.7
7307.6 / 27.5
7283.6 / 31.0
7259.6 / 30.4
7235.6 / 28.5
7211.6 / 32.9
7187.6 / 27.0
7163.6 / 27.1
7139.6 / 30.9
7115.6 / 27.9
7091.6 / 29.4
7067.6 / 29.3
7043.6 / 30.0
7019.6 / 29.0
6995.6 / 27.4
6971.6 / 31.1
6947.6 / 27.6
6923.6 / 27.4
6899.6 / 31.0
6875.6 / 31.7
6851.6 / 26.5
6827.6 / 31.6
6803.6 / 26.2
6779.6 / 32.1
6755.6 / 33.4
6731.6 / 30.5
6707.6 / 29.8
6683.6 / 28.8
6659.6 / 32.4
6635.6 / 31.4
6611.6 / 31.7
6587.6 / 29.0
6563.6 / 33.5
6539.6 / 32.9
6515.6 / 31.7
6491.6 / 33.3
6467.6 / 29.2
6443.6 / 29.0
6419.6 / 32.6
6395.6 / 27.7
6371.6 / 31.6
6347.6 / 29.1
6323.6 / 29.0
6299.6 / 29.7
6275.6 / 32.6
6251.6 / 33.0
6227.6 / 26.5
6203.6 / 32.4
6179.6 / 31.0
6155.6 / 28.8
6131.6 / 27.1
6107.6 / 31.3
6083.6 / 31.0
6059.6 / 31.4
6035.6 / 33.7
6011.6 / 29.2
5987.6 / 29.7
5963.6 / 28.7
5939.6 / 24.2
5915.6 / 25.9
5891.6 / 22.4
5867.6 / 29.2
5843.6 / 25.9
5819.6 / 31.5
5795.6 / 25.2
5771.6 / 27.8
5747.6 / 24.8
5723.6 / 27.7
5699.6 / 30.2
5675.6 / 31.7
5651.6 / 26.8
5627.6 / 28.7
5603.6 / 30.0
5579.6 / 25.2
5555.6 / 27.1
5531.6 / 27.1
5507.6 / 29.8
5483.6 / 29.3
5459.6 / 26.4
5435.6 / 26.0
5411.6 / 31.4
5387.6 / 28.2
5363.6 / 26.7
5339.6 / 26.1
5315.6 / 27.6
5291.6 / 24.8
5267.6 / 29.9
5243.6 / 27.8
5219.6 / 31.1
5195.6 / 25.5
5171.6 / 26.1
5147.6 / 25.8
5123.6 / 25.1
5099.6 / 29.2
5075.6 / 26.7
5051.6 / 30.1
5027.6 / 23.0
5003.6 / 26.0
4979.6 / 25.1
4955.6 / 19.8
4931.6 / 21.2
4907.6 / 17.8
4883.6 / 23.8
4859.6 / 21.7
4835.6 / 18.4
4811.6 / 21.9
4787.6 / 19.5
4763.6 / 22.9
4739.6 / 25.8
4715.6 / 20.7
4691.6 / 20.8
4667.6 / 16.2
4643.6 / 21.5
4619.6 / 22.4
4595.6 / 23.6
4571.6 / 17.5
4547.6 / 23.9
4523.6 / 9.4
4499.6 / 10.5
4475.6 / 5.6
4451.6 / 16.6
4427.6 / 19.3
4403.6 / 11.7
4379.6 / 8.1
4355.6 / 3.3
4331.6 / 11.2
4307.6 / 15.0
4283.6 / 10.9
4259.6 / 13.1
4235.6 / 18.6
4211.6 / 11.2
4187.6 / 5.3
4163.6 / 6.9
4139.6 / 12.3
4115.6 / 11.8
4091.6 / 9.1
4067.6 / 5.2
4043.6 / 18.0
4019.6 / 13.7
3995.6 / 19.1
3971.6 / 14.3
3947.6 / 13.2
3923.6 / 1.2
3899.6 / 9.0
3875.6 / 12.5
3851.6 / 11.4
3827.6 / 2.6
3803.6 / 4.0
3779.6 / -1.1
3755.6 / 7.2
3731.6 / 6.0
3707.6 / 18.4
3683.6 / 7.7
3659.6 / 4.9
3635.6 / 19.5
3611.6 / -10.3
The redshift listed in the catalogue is 0.14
